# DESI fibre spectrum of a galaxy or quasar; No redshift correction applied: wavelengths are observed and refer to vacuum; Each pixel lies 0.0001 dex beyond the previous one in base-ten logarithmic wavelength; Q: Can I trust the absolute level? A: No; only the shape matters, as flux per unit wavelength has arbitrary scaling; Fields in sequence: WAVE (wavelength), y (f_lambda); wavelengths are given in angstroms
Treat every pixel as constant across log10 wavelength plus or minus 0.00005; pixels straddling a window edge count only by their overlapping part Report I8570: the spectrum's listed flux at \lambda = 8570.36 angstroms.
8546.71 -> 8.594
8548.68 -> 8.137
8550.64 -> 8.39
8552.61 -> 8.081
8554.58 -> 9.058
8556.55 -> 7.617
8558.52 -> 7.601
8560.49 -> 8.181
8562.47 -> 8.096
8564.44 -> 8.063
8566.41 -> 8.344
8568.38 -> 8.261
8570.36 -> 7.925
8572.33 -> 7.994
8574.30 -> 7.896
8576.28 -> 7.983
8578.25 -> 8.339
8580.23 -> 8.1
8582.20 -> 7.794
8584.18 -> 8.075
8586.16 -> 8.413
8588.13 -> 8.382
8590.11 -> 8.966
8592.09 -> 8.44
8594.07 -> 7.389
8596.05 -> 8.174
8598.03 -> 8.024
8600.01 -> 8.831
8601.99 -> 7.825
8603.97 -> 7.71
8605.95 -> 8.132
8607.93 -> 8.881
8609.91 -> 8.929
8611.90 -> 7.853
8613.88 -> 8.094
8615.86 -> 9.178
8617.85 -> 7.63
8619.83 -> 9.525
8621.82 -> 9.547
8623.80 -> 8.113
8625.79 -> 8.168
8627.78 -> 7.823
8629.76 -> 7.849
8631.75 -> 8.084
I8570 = 7.925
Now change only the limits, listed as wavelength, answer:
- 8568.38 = 8.261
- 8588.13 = 8.382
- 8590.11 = 8.966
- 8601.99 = 7.825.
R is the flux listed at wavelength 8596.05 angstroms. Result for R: 8.174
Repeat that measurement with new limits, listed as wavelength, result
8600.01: 8.831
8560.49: 8.181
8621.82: 9.547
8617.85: 7.63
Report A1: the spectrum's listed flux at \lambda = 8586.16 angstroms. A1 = 8.413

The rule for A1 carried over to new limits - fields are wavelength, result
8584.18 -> 8.075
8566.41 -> 8.344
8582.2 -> 7.794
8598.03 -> 8.024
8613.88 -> 8.094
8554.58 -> 9.058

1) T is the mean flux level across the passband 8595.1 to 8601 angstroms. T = 8.34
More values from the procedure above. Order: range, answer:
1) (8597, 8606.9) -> 8.11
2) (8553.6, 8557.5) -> 8.34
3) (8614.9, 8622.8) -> 8.96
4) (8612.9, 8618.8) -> 8.3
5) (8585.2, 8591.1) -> 8.59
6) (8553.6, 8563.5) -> 8.11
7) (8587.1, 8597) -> 8.27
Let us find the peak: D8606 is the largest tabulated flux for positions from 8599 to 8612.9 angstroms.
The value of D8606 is 8.929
